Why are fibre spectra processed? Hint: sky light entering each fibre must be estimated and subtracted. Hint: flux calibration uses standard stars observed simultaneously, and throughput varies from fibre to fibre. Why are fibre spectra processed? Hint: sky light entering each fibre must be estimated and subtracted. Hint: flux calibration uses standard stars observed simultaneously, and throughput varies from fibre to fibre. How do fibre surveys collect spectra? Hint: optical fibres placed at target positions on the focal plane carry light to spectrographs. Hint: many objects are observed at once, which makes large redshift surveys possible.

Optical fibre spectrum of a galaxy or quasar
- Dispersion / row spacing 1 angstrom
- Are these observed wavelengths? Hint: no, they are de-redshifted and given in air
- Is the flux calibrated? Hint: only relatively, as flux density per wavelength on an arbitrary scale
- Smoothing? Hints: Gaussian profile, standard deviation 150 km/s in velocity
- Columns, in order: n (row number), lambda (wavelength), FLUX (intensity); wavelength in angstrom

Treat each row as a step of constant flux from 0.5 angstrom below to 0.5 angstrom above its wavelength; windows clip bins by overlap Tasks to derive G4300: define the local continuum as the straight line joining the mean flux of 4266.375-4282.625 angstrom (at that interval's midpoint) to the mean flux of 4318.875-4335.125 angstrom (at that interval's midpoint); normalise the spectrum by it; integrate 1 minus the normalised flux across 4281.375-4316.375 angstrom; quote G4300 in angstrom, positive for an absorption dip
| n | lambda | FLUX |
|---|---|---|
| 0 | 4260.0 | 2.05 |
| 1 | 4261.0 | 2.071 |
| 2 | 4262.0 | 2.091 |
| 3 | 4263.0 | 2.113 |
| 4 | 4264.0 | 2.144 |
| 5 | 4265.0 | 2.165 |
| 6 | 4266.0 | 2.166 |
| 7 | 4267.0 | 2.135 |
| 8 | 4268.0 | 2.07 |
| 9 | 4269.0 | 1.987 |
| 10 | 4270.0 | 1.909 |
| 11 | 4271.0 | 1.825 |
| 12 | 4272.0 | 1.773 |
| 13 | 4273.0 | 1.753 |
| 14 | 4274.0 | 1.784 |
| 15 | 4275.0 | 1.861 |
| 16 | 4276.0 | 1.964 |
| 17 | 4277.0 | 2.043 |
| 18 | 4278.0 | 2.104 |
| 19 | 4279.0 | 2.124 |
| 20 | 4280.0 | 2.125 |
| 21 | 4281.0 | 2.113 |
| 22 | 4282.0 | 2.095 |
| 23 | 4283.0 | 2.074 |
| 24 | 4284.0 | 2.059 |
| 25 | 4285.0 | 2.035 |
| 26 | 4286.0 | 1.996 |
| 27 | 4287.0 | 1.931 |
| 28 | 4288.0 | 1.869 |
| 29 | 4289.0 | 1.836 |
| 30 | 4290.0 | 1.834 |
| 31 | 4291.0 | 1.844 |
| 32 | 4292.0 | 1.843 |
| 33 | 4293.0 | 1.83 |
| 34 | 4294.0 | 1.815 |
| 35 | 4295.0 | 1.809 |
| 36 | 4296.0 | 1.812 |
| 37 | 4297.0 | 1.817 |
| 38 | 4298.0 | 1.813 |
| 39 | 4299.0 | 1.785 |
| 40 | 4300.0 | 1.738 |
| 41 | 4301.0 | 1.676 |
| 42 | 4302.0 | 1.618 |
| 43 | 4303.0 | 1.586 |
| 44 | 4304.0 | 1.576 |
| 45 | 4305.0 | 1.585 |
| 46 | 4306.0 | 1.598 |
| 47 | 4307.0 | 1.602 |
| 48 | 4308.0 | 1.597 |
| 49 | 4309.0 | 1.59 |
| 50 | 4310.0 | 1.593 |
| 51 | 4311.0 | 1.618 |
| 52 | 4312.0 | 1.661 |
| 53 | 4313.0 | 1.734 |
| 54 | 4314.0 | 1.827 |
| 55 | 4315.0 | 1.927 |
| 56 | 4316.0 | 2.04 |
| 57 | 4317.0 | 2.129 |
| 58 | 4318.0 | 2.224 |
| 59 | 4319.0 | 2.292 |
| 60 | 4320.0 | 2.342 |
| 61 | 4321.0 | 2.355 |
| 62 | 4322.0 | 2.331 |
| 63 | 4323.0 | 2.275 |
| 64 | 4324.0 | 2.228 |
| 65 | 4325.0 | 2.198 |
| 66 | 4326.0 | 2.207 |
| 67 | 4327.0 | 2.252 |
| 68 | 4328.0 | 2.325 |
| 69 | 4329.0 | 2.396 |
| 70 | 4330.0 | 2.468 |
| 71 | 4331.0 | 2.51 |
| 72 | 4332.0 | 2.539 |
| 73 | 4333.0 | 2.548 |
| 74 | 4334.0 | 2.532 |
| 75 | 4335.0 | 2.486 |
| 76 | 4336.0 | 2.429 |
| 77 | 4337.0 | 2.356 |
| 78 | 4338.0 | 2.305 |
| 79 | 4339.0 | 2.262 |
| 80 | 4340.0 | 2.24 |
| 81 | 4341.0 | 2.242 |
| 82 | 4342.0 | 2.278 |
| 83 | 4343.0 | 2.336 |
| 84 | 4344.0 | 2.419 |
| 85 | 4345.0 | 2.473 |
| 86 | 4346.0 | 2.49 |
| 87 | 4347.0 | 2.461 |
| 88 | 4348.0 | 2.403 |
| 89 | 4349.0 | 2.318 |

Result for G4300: 5.9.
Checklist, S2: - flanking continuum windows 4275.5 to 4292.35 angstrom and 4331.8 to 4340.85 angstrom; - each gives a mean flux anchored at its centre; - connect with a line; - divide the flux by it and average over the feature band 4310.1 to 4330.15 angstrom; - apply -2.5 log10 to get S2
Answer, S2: 0.08 mag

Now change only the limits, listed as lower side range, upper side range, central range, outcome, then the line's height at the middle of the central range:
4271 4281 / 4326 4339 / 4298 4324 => 0.20 mag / 2.24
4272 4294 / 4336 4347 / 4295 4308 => 0.23 mag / 2.08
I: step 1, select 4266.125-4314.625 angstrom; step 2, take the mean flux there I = 1.84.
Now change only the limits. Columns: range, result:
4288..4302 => 1.8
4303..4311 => 1.59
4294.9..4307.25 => 1.69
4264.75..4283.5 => 2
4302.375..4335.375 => 2.06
